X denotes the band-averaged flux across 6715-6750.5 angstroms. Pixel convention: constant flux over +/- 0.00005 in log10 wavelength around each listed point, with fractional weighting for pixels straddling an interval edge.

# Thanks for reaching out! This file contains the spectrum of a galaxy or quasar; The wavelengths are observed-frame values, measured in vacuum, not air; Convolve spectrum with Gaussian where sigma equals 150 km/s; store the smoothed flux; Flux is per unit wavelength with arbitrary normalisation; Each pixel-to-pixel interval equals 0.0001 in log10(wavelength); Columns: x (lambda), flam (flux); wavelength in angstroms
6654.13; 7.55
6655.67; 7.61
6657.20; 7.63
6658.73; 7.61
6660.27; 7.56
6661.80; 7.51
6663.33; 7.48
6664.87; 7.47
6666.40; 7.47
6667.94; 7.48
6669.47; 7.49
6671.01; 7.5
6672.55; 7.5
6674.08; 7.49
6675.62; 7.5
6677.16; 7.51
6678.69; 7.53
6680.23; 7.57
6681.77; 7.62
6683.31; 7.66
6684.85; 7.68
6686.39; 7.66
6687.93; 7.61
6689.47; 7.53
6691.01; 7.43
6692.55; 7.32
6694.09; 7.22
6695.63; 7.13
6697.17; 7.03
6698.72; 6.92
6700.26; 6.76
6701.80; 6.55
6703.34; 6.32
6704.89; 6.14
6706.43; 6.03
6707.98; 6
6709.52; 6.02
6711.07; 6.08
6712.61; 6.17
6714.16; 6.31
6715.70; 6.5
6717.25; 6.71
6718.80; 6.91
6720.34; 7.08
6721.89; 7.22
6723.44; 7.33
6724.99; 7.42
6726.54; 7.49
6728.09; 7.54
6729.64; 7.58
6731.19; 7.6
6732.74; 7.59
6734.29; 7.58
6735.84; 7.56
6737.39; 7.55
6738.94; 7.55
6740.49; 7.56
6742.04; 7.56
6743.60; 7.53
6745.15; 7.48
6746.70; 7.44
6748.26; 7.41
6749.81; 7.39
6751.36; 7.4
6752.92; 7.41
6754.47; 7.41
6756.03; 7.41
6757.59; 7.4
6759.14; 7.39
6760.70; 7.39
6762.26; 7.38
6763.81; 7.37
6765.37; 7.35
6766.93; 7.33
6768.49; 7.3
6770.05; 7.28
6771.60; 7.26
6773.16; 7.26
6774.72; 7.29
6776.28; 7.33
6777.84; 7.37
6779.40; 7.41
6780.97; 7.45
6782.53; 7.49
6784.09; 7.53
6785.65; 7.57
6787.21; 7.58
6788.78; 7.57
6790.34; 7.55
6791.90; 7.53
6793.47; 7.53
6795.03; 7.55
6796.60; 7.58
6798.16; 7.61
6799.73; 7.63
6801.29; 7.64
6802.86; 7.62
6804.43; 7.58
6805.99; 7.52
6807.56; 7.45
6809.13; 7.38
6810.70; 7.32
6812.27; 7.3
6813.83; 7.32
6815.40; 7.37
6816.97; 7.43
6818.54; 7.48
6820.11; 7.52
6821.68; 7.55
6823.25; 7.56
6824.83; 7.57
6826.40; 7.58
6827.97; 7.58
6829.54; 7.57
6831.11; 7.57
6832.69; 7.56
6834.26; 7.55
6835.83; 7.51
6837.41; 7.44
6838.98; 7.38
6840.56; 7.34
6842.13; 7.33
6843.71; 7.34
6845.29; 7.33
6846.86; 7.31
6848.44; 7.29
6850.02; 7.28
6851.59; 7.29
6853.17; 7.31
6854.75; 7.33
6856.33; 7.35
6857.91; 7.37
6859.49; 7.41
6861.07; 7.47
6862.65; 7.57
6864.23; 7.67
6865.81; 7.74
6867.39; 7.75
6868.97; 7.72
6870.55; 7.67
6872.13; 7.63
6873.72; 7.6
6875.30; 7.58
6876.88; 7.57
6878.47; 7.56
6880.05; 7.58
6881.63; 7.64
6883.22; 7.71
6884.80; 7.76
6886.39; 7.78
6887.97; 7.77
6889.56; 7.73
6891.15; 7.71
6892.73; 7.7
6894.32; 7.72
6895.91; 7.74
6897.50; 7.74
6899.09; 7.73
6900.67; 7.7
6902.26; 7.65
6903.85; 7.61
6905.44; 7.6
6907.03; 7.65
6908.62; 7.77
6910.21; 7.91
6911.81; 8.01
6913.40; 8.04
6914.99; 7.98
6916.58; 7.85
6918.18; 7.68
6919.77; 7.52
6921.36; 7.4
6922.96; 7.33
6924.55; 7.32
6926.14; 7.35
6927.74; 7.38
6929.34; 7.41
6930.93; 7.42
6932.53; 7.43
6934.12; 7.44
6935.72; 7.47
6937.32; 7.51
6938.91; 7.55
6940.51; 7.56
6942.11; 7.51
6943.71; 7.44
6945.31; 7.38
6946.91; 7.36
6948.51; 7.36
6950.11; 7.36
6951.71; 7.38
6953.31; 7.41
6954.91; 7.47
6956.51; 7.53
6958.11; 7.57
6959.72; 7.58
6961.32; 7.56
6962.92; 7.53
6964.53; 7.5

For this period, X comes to 7.37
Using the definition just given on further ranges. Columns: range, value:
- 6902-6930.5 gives 7.63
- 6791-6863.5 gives 7.46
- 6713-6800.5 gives 7.38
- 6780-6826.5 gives 7.51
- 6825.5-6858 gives 7.41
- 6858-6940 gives 7.63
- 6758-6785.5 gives 7.37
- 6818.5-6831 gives 7.56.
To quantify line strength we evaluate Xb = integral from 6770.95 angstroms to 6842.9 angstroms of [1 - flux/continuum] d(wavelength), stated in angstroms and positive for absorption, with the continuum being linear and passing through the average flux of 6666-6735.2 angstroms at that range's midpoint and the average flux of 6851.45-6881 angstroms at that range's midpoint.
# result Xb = -0.9 angstroms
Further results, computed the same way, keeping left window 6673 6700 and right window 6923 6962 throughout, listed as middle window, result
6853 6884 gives -0.5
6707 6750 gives 1.7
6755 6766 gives 0.1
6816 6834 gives -0.3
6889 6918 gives -1.3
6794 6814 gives -0.2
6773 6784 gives 0.1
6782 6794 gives -0.2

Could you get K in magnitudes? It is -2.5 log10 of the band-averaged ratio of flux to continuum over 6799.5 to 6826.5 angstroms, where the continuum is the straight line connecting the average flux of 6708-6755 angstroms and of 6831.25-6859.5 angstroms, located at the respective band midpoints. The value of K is -0.024 mag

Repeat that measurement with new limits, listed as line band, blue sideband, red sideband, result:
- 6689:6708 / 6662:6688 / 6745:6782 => 0.103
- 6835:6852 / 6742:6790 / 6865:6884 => 0.033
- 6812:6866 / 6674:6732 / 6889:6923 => 0.008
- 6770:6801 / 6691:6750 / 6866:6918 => -0.026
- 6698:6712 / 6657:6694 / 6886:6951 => 0.192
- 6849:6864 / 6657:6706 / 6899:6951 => 0.017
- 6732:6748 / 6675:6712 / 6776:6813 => -0.042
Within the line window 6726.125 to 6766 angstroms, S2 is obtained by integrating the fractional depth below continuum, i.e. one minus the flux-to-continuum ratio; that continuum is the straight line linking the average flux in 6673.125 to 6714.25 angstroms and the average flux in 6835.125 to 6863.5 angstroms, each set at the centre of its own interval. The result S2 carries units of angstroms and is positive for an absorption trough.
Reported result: -1.94 angstroms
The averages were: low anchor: 7.01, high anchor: 7.37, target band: 7.47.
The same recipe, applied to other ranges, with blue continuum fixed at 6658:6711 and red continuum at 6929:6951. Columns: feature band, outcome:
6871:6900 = -1.13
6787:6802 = -0.56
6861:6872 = -0.44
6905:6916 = -0.66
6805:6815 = -0.09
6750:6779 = -0.31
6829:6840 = -0.25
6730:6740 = -0.45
